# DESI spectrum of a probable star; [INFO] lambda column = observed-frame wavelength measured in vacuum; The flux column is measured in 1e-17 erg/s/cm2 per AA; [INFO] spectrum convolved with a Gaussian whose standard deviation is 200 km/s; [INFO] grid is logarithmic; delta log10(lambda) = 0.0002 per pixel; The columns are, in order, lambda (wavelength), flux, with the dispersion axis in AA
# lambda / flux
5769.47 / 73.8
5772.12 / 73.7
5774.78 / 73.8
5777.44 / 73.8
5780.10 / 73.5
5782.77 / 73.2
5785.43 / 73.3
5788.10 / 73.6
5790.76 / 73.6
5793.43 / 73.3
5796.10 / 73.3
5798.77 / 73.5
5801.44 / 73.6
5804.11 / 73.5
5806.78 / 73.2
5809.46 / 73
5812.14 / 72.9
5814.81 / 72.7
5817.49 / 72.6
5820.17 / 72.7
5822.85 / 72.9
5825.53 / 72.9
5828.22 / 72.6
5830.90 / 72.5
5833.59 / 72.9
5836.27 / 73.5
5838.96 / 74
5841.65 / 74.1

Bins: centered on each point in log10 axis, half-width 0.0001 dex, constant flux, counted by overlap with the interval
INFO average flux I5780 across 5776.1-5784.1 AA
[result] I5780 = 73.5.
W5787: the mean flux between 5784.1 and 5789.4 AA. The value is 73.4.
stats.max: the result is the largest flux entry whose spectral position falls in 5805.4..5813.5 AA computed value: 73.2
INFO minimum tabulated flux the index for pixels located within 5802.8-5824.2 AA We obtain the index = 72.6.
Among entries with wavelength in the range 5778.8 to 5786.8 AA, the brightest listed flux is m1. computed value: 73.5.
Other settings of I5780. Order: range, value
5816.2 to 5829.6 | 72.7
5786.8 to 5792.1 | 73.6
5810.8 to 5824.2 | 72.8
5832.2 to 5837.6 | 73.2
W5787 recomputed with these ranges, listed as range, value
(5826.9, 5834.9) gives 72.7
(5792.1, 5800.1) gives 73.4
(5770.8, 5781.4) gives 73.7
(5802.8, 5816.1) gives 73.1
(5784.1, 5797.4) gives 73.4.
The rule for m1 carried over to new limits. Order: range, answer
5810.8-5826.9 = 72.9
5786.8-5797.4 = 73.6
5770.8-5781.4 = 73.8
